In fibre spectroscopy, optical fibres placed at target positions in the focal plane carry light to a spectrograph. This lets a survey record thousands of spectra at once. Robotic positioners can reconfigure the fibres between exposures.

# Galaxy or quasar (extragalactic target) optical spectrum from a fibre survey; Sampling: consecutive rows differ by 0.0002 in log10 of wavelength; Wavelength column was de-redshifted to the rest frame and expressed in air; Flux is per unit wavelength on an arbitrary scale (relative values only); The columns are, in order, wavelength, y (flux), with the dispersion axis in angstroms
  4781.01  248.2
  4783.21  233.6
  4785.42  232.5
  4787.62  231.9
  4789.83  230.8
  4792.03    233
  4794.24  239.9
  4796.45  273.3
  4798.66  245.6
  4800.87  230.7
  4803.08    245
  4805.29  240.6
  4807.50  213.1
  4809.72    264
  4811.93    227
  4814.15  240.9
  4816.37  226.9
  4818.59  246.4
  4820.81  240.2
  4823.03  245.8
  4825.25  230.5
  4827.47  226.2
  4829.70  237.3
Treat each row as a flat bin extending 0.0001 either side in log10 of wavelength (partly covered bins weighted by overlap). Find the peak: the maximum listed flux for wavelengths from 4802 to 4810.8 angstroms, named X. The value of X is 264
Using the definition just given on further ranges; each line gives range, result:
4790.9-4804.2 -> 273.3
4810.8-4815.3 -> 240.9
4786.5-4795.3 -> 239.9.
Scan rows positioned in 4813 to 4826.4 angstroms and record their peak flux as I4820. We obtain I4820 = 246.4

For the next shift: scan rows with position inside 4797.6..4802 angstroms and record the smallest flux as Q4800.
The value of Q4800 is 230.7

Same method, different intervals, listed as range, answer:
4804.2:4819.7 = 213.1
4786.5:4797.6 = 230.8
